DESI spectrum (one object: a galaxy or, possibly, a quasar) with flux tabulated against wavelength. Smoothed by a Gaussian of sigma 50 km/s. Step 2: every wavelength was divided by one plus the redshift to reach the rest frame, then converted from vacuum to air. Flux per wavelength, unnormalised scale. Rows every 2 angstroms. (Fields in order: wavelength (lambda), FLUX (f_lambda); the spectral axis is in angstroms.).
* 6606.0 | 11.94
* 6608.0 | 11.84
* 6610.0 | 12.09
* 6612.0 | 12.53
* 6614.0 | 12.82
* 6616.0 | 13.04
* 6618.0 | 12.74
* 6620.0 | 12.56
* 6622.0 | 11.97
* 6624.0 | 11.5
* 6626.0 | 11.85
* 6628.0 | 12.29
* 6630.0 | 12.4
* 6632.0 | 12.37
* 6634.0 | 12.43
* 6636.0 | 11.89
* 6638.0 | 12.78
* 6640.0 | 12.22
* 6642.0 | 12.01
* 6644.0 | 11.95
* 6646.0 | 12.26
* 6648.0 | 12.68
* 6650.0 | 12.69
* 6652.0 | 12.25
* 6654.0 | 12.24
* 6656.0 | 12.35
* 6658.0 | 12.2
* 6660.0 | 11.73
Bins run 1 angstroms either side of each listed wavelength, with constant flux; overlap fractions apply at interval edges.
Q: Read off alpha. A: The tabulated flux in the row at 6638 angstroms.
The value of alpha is 12.78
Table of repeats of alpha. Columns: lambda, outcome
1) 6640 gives 12.22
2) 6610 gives 12.09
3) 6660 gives 11.73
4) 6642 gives 12.01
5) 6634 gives 12.43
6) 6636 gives 11.89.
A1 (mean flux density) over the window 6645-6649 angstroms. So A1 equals 12.5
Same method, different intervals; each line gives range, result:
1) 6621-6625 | 11.7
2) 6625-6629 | 12.1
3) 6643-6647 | 12.1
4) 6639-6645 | 12.1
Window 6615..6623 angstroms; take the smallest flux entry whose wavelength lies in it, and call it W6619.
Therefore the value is 11.97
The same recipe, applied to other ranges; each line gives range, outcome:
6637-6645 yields 11.95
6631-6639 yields 11.89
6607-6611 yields 11.84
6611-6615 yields 12.53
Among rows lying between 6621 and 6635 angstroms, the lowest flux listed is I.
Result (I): 11.5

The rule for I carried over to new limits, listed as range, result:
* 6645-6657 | 12.24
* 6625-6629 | 11.85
